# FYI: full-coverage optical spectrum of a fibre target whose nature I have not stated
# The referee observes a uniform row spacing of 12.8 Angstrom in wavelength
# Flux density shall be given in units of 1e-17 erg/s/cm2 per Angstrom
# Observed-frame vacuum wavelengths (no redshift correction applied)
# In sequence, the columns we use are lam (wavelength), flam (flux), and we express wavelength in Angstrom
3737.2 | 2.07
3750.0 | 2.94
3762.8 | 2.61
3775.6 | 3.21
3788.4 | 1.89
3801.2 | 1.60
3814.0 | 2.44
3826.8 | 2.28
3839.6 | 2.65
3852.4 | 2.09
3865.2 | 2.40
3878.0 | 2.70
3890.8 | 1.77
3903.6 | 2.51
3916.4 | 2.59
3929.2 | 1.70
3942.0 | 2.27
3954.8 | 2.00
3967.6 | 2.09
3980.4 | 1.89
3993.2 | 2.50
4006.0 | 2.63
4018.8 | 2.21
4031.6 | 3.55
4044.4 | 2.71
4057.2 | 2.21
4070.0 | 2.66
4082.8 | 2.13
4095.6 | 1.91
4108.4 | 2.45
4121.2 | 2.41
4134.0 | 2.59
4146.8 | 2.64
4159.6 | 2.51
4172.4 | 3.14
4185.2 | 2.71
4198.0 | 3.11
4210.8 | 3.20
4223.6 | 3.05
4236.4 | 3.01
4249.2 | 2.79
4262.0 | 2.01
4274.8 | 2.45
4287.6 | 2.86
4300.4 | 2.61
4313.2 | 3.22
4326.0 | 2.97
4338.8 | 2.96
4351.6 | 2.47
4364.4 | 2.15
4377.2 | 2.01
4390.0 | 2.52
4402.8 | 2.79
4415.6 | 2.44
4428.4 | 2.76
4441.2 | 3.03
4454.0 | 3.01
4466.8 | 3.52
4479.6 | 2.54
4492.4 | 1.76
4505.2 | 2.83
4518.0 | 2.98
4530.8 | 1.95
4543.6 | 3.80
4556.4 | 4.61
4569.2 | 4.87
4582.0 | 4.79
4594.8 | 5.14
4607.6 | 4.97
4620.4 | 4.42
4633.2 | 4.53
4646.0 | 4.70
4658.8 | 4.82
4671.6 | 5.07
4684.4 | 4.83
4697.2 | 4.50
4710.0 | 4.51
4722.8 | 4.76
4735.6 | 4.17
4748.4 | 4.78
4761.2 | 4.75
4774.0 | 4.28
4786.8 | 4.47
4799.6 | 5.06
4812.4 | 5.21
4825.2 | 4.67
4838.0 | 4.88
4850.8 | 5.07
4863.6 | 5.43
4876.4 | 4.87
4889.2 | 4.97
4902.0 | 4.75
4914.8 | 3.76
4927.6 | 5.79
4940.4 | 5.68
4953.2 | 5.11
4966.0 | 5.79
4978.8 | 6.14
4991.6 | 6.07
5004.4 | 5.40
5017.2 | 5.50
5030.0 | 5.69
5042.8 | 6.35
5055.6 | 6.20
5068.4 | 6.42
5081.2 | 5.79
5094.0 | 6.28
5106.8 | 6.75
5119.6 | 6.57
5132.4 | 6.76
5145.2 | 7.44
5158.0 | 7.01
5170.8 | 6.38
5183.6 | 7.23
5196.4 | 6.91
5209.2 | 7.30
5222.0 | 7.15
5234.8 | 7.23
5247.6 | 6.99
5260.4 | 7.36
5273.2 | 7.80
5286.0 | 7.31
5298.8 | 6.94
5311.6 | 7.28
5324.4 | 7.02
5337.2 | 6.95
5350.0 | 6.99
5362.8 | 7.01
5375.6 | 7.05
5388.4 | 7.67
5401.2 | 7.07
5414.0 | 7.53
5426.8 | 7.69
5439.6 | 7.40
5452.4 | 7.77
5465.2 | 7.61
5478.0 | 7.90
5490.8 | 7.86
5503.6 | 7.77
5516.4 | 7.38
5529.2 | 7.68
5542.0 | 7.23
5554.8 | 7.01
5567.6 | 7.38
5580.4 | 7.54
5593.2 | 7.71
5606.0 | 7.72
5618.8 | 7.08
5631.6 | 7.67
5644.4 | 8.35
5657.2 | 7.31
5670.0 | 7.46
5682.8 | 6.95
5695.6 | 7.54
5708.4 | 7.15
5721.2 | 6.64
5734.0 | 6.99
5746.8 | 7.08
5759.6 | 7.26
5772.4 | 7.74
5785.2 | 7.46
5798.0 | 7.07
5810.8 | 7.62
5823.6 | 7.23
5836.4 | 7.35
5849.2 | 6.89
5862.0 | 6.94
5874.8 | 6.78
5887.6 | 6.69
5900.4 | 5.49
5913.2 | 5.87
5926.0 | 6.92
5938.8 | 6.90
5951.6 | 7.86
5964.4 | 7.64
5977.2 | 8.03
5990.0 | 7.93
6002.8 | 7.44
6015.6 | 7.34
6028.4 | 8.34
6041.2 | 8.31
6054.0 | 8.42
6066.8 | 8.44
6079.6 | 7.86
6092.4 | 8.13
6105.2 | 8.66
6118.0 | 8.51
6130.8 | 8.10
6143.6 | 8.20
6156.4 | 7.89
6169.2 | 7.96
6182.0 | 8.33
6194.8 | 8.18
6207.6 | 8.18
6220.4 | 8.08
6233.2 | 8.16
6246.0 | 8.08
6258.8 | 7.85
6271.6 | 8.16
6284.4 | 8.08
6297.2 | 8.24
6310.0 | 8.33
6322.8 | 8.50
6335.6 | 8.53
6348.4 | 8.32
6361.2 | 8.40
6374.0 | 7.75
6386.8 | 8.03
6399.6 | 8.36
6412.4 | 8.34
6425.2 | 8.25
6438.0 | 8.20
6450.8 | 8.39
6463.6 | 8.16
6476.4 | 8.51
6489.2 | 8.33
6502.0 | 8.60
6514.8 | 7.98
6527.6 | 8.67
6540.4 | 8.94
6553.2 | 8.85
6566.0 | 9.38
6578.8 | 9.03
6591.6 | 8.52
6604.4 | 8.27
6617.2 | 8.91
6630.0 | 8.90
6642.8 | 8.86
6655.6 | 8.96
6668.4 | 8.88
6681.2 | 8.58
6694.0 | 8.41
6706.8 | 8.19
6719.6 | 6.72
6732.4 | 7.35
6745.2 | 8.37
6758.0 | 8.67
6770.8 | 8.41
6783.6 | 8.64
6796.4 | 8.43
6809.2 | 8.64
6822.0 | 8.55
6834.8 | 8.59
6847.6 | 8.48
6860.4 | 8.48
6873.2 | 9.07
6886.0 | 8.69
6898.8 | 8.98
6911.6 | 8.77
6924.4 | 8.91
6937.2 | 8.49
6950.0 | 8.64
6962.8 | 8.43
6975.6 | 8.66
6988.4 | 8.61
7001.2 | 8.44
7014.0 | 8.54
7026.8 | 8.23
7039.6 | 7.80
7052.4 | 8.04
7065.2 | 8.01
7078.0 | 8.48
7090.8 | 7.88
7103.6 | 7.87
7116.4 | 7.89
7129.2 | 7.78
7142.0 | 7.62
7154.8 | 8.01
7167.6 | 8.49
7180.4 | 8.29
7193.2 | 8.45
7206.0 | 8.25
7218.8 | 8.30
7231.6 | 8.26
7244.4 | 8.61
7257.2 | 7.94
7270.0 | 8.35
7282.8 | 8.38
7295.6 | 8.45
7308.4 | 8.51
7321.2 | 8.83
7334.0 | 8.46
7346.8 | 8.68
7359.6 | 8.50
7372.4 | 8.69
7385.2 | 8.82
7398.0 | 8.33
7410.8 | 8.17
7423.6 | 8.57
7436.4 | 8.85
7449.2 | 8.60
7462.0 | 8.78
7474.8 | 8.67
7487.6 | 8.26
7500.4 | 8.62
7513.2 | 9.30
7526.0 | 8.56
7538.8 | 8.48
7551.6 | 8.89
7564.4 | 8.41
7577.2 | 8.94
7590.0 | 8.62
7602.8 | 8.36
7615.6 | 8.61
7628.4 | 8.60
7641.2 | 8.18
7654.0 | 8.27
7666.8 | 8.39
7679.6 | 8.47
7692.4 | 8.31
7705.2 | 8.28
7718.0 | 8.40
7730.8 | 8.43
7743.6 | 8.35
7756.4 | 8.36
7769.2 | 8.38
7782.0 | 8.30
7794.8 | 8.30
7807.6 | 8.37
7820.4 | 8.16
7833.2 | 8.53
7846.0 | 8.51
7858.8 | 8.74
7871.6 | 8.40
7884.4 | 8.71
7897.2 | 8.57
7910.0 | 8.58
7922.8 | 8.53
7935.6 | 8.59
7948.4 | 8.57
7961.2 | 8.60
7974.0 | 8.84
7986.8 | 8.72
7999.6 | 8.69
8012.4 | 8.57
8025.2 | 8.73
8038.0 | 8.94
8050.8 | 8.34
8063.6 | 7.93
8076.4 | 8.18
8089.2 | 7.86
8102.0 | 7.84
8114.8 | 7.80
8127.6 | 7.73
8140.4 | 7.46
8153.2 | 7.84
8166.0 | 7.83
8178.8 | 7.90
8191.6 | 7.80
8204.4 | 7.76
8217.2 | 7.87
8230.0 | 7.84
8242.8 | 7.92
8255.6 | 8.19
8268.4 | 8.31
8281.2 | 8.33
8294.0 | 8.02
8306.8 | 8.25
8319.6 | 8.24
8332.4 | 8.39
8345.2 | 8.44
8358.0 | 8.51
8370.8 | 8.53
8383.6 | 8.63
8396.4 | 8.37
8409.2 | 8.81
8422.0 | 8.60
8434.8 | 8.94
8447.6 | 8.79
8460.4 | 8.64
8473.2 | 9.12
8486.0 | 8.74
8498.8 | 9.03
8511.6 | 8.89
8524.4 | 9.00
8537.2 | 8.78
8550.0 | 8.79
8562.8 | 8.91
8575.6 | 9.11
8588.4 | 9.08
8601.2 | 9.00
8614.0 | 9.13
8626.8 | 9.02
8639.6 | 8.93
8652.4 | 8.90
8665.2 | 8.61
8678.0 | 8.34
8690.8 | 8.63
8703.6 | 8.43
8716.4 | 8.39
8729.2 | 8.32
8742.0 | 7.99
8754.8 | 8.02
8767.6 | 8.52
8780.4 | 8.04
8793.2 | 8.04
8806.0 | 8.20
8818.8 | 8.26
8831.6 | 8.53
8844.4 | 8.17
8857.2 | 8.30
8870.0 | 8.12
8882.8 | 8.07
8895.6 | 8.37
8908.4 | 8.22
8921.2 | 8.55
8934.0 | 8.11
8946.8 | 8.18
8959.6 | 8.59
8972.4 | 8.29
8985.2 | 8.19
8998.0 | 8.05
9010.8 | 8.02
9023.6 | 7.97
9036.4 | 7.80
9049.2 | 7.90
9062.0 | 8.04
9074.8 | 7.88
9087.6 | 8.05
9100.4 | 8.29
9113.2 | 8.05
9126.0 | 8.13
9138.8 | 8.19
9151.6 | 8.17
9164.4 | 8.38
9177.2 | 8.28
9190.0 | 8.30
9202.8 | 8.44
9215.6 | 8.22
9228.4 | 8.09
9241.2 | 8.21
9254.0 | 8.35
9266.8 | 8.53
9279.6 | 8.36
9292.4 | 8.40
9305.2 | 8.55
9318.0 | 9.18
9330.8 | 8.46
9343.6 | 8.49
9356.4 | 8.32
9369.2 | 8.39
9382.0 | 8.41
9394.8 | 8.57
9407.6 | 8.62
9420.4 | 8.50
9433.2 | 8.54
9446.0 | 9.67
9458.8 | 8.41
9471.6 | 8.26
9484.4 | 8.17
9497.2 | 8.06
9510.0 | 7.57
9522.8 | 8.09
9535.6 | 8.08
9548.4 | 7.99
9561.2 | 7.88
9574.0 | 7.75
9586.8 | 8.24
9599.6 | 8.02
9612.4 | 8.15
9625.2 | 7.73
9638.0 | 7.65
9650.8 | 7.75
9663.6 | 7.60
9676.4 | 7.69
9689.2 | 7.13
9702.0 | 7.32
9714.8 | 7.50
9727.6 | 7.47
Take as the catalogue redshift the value 0.14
